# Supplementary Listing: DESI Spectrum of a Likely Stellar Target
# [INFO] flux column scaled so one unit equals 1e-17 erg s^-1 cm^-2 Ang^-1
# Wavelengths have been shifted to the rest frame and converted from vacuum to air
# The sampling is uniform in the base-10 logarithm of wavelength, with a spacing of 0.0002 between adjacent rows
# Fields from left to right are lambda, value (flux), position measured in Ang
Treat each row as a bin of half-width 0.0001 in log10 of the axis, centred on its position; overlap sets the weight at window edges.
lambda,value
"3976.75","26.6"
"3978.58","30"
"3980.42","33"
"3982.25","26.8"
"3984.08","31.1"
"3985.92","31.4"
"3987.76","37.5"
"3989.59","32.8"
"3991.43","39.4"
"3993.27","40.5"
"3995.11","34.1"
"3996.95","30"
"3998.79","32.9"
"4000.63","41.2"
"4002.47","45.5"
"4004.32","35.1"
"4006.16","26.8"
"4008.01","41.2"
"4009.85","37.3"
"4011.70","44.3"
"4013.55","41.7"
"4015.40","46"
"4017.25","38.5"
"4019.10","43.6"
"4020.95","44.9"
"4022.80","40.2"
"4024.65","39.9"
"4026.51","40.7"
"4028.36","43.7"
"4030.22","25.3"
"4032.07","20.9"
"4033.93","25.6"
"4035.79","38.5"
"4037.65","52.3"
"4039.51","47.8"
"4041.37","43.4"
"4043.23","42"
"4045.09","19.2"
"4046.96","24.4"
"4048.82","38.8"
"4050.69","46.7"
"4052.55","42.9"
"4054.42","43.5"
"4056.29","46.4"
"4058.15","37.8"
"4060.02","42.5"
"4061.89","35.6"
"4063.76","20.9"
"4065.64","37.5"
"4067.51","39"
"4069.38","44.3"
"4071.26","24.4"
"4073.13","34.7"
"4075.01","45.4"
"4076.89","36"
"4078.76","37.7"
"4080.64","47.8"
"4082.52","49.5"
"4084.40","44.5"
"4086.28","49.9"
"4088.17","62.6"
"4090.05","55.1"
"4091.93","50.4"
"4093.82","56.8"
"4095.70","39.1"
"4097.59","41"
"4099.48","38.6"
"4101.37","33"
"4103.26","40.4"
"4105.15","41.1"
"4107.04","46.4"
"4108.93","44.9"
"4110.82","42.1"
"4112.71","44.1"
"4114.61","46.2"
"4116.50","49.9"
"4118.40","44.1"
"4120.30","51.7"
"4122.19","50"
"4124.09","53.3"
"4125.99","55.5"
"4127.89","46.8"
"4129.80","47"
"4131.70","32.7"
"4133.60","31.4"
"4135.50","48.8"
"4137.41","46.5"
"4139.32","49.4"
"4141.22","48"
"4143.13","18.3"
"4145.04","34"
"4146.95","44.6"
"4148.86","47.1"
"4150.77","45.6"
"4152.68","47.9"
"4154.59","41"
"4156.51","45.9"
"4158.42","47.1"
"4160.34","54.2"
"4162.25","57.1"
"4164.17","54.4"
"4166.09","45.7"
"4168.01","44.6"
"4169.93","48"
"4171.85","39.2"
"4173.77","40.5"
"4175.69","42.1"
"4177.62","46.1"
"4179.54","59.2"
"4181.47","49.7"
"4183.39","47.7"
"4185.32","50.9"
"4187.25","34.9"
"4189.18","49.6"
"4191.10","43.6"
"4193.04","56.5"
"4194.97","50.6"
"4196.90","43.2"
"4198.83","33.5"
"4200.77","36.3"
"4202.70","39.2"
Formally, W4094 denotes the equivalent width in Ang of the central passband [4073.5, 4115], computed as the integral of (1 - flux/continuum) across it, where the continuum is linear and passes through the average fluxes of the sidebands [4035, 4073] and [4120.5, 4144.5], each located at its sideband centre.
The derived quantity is -3.8 Ang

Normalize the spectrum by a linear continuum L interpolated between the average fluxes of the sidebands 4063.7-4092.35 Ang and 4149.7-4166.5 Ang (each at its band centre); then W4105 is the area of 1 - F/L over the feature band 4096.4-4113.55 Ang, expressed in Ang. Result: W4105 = 1.4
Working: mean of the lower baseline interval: 43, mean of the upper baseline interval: 48.9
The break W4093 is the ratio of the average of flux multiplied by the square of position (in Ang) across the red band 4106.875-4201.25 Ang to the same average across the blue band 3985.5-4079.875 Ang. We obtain 1.28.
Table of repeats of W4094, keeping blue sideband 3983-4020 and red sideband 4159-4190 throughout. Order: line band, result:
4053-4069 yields 1.06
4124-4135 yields 0.27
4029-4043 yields 1.02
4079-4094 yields -3.04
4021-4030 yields -0.31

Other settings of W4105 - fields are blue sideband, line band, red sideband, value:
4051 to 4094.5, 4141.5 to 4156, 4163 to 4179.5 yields 1.58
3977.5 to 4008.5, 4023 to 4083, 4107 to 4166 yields 1.94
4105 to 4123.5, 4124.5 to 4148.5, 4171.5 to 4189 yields 2.07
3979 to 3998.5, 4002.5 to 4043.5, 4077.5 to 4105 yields -1.68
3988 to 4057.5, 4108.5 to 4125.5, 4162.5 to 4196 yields -1.49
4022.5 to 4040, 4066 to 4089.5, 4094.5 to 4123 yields -1.12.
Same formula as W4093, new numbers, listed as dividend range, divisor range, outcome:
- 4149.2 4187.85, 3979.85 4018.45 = 1.40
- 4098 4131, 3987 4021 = 1.25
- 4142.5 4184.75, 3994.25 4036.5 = 1.32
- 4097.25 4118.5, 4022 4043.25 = 1.16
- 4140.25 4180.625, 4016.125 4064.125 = 1.26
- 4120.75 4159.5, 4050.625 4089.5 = 1.10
